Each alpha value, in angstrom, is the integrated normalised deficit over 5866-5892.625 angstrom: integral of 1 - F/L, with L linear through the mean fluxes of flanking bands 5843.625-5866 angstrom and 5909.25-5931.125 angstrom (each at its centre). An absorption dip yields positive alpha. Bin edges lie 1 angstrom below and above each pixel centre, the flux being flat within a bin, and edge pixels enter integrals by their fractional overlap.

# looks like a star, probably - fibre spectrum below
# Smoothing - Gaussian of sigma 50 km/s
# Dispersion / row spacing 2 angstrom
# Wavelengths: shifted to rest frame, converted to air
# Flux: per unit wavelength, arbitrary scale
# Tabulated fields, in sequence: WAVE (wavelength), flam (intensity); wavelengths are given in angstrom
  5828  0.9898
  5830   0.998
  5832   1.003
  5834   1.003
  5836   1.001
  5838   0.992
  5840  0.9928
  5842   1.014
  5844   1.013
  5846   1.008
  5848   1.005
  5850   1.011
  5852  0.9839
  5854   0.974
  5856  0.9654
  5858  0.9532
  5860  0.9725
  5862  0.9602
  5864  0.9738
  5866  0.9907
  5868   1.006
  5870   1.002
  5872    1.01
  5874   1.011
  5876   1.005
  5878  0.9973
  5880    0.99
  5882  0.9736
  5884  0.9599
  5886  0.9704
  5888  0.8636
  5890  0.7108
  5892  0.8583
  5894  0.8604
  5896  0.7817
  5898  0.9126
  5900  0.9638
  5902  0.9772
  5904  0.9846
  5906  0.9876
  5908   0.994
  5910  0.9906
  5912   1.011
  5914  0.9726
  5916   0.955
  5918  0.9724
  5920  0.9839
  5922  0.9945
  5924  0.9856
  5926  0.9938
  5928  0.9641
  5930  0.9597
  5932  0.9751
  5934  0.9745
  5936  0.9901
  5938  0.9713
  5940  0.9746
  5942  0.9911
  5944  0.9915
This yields 0.8 angstrom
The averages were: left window 0.983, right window 0.98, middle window 0.953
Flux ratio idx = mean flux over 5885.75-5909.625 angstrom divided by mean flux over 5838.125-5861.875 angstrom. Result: 0.92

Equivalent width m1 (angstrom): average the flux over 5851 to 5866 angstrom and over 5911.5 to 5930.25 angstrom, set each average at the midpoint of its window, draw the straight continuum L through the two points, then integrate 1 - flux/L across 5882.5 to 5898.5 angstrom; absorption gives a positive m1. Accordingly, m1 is 1.78 angstrom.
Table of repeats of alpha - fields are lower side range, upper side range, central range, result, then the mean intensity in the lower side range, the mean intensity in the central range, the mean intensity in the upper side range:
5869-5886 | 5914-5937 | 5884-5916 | 2.0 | 0.992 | 0.925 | 0.977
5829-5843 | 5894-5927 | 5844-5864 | 0.2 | 1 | 0.983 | 0.963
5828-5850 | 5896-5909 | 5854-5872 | 0.1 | 1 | 0.98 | 0.955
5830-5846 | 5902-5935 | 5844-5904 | 2.3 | 1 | 0.955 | 0.981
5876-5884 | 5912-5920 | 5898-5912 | 0.0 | 0.986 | 0.98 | 0.974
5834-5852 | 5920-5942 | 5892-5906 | 1.0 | 1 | 0.915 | 0.979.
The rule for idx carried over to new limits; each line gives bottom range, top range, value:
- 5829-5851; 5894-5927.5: 0.96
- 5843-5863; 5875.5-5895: 0.93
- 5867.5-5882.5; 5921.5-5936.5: 0.98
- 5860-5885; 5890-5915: 0.94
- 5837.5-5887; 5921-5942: 0.99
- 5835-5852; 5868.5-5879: 1.00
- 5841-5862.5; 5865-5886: 1.01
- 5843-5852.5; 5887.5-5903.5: 0.87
